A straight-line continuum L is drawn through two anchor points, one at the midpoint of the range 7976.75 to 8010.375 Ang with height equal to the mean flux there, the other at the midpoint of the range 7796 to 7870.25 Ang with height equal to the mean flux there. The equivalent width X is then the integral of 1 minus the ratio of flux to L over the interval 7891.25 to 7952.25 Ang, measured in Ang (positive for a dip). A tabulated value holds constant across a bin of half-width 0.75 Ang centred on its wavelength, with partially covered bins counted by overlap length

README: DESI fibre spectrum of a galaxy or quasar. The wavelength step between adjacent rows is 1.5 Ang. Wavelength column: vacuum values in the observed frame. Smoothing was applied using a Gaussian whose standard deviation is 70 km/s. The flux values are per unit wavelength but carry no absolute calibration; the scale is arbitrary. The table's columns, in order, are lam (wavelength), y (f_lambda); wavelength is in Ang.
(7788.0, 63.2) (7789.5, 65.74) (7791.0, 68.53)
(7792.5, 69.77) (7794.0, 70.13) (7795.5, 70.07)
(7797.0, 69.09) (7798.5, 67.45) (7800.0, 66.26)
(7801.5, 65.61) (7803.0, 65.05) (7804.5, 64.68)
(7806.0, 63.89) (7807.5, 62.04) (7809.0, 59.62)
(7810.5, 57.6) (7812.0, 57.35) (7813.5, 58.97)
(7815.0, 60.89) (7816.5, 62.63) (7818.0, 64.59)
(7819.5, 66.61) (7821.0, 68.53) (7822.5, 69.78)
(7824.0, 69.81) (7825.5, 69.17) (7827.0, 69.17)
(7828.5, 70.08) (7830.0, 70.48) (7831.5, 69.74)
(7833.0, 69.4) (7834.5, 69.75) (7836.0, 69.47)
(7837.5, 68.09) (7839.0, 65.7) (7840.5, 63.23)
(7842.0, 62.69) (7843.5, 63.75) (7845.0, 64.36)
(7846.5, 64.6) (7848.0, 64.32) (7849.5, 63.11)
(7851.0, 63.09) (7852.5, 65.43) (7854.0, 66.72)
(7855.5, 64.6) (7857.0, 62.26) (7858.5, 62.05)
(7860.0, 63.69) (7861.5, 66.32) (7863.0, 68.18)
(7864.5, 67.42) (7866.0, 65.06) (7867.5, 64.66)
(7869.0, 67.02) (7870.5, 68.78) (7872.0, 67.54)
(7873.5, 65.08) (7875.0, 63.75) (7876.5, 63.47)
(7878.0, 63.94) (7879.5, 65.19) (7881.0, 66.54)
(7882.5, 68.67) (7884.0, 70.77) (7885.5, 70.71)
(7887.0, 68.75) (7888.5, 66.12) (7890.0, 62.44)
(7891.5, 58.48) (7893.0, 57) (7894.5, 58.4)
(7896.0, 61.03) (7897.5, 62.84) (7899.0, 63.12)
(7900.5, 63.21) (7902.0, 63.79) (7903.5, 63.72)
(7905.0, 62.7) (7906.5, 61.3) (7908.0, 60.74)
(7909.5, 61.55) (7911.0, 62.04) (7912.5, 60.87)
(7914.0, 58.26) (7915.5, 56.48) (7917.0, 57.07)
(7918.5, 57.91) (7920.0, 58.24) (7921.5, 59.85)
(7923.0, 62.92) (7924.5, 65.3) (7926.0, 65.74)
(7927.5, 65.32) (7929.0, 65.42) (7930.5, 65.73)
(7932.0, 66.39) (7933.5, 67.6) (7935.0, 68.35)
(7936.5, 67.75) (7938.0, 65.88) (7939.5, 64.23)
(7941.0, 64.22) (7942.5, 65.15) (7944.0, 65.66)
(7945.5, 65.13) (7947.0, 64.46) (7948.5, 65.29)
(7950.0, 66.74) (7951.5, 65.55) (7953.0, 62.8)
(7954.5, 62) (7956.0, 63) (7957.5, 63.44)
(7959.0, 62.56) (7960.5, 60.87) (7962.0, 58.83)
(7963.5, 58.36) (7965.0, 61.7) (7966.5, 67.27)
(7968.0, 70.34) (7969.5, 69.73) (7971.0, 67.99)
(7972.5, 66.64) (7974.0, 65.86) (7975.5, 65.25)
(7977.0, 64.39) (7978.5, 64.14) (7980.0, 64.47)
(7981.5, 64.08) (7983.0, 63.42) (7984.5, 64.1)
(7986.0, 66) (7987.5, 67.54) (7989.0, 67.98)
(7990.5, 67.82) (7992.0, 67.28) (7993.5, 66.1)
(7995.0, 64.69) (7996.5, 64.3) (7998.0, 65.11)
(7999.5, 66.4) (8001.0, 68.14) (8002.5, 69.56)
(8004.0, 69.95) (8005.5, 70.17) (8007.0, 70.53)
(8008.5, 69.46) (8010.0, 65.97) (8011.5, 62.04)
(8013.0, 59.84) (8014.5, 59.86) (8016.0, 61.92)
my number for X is 2.9 Ang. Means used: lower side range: 65.4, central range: 63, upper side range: 66.6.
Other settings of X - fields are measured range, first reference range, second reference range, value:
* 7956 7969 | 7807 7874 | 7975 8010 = 0.6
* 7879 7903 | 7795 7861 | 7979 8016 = 0.5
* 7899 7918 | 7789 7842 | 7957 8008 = 1.4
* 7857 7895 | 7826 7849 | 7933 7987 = 0.6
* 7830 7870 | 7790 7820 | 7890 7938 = -1.3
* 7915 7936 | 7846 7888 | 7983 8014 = 0.9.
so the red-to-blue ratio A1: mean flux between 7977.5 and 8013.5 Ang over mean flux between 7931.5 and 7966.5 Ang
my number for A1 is 1.03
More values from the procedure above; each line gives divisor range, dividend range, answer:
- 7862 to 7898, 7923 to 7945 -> 1.01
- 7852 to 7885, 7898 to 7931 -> 0.94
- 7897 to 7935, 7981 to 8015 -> 1.06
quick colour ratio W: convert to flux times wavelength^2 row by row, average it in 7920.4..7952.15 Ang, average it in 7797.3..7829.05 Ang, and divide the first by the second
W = 1.04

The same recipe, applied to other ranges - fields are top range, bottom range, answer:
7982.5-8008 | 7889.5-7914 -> 1.12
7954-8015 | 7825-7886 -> 1.02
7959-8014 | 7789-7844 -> 1.04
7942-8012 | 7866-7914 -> 1.05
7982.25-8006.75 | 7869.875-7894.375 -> 1.05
